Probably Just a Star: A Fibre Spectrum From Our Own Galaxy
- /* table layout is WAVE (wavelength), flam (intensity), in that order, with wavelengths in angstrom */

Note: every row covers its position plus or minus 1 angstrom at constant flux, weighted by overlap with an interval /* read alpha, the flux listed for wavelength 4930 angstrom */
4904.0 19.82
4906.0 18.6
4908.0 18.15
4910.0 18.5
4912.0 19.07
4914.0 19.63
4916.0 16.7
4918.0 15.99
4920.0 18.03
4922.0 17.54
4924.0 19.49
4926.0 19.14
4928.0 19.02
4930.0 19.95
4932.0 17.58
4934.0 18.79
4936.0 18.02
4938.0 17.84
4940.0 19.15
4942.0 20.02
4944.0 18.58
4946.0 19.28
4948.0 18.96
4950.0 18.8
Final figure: 19.95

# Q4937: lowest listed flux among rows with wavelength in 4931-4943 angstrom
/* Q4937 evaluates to 17.58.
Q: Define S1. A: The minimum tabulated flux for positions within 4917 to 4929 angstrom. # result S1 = 15.99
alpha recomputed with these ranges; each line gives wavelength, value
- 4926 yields 19.14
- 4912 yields 19.07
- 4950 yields 18.8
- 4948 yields 18.96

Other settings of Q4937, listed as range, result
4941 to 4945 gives 18.58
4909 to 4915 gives 18.5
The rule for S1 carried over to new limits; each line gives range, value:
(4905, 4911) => 18.15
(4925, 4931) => 19.02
